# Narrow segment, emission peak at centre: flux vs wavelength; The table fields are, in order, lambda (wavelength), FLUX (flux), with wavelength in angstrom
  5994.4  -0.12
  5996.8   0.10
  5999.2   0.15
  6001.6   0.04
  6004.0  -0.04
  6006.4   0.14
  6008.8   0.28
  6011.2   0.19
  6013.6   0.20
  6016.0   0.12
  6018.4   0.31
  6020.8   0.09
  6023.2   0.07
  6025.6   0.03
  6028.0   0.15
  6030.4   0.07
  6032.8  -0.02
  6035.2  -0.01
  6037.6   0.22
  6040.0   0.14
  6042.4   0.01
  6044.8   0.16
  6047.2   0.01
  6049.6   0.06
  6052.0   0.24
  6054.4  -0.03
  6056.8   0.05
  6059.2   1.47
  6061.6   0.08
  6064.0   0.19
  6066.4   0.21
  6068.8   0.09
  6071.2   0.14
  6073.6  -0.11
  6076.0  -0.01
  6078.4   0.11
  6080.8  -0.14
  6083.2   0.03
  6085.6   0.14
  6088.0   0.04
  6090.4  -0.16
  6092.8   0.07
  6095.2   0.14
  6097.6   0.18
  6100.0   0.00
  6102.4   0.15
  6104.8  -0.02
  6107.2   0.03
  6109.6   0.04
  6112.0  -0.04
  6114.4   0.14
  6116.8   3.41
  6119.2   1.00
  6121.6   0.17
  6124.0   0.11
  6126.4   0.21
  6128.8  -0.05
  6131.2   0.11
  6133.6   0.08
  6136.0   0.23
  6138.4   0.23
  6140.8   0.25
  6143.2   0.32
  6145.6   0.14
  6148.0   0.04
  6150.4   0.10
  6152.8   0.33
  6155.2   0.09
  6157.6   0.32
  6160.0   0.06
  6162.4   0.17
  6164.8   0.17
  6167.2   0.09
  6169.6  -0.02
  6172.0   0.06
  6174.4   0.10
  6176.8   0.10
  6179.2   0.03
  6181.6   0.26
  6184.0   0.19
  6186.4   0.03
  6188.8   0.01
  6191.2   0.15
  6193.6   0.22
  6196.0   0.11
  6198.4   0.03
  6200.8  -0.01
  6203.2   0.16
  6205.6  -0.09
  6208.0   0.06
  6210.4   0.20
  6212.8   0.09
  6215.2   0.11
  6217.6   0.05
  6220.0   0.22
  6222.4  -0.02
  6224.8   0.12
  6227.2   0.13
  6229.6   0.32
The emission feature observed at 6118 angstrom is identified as [O III] 5007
